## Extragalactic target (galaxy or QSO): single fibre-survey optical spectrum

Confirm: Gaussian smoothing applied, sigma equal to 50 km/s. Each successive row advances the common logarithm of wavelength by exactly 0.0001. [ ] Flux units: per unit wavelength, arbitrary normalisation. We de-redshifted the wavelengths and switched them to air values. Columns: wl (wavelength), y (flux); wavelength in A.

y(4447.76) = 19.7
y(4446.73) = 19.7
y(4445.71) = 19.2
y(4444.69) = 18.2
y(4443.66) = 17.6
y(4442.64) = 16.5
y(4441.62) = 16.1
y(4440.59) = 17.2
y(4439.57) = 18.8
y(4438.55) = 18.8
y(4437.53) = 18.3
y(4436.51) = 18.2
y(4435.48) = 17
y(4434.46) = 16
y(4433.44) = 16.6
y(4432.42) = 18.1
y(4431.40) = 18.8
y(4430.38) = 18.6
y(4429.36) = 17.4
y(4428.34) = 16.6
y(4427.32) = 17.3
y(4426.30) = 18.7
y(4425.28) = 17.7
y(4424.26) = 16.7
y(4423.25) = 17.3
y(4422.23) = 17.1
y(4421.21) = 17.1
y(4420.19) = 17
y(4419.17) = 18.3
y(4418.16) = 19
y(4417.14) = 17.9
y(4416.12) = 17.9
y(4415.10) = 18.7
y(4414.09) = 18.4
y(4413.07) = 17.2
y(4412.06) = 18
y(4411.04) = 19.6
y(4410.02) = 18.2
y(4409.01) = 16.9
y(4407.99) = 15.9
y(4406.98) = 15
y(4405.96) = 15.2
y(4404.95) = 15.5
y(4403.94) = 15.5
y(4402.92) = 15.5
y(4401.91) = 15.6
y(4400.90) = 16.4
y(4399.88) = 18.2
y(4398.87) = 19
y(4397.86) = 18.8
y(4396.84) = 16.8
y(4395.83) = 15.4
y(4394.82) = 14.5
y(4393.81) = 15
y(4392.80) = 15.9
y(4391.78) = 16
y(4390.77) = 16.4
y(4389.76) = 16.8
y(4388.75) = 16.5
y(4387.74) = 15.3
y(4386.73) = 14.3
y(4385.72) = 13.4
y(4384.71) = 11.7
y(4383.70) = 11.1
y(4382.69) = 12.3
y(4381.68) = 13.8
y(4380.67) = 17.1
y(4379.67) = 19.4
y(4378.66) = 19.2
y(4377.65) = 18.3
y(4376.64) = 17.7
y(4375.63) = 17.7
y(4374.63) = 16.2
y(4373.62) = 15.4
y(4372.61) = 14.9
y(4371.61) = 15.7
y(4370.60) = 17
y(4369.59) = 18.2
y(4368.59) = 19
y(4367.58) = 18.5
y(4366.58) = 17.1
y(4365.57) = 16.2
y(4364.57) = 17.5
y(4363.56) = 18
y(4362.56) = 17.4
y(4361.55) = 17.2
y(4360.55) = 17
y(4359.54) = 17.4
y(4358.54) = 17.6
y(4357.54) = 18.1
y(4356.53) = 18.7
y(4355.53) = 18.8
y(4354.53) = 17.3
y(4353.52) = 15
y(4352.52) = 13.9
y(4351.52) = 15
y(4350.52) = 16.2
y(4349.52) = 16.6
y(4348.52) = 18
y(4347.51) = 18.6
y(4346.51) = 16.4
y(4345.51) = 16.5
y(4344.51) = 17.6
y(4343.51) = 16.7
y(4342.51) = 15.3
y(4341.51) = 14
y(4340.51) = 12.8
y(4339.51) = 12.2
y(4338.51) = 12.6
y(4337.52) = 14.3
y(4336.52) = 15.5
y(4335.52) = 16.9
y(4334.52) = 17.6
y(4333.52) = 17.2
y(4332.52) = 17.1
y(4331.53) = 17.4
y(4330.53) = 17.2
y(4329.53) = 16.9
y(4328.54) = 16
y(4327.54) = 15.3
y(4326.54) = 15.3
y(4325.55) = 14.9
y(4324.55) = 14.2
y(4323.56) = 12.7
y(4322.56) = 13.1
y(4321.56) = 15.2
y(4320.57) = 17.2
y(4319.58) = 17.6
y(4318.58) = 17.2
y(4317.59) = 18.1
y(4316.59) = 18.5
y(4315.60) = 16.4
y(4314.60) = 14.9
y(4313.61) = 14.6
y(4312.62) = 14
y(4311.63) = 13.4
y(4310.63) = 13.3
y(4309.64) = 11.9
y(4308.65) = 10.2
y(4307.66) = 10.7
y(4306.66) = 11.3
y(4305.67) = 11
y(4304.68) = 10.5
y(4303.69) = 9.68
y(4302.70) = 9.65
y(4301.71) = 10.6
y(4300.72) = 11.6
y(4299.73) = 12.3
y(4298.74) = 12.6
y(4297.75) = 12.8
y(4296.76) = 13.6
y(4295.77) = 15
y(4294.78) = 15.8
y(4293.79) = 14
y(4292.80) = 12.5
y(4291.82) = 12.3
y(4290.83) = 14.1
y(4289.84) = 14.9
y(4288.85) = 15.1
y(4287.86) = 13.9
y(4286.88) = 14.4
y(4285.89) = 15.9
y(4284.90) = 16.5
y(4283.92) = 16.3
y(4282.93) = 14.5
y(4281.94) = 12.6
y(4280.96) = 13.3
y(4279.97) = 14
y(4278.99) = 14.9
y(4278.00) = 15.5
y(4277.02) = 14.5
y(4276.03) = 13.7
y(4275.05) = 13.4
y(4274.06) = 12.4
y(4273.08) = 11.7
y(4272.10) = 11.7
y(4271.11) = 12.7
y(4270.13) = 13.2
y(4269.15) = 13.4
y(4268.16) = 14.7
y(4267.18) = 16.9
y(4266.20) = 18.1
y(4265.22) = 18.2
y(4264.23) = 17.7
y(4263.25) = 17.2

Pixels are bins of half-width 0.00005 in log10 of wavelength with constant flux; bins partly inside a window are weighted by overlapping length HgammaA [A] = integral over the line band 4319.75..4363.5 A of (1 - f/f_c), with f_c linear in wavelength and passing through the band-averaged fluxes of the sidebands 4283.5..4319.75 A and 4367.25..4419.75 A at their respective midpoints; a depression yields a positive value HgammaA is -3.5 A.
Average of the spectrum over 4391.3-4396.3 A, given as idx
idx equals 15.3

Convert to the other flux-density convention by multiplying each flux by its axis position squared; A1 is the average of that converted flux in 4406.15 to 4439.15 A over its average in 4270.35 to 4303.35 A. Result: 1.38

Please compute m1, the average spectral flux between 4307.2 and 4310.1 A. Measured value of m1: 10.9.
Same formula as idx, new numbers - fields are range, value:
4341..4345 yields 15.9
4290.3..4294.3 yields 13.3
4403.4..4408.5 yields 15.4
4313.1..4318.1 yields 16.5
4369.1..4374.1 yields 16.2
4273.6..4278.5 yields 13.9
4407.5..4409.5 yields 16.4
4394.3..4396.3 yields 15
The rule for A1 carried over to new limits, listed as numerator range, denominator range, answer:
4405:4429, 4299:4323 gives 1.36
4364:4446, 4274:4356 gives 1.20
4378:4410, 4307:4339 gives 1.07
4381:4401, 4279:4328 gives 1.15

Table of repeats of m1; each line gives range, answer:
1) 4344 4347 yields 16.8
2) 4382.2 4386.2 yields 12.1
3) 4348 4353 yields 15.9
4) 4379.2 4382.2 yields 16.8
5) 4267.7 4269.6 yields 14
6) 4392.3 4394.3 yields 15.5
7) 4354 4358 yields 18.2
